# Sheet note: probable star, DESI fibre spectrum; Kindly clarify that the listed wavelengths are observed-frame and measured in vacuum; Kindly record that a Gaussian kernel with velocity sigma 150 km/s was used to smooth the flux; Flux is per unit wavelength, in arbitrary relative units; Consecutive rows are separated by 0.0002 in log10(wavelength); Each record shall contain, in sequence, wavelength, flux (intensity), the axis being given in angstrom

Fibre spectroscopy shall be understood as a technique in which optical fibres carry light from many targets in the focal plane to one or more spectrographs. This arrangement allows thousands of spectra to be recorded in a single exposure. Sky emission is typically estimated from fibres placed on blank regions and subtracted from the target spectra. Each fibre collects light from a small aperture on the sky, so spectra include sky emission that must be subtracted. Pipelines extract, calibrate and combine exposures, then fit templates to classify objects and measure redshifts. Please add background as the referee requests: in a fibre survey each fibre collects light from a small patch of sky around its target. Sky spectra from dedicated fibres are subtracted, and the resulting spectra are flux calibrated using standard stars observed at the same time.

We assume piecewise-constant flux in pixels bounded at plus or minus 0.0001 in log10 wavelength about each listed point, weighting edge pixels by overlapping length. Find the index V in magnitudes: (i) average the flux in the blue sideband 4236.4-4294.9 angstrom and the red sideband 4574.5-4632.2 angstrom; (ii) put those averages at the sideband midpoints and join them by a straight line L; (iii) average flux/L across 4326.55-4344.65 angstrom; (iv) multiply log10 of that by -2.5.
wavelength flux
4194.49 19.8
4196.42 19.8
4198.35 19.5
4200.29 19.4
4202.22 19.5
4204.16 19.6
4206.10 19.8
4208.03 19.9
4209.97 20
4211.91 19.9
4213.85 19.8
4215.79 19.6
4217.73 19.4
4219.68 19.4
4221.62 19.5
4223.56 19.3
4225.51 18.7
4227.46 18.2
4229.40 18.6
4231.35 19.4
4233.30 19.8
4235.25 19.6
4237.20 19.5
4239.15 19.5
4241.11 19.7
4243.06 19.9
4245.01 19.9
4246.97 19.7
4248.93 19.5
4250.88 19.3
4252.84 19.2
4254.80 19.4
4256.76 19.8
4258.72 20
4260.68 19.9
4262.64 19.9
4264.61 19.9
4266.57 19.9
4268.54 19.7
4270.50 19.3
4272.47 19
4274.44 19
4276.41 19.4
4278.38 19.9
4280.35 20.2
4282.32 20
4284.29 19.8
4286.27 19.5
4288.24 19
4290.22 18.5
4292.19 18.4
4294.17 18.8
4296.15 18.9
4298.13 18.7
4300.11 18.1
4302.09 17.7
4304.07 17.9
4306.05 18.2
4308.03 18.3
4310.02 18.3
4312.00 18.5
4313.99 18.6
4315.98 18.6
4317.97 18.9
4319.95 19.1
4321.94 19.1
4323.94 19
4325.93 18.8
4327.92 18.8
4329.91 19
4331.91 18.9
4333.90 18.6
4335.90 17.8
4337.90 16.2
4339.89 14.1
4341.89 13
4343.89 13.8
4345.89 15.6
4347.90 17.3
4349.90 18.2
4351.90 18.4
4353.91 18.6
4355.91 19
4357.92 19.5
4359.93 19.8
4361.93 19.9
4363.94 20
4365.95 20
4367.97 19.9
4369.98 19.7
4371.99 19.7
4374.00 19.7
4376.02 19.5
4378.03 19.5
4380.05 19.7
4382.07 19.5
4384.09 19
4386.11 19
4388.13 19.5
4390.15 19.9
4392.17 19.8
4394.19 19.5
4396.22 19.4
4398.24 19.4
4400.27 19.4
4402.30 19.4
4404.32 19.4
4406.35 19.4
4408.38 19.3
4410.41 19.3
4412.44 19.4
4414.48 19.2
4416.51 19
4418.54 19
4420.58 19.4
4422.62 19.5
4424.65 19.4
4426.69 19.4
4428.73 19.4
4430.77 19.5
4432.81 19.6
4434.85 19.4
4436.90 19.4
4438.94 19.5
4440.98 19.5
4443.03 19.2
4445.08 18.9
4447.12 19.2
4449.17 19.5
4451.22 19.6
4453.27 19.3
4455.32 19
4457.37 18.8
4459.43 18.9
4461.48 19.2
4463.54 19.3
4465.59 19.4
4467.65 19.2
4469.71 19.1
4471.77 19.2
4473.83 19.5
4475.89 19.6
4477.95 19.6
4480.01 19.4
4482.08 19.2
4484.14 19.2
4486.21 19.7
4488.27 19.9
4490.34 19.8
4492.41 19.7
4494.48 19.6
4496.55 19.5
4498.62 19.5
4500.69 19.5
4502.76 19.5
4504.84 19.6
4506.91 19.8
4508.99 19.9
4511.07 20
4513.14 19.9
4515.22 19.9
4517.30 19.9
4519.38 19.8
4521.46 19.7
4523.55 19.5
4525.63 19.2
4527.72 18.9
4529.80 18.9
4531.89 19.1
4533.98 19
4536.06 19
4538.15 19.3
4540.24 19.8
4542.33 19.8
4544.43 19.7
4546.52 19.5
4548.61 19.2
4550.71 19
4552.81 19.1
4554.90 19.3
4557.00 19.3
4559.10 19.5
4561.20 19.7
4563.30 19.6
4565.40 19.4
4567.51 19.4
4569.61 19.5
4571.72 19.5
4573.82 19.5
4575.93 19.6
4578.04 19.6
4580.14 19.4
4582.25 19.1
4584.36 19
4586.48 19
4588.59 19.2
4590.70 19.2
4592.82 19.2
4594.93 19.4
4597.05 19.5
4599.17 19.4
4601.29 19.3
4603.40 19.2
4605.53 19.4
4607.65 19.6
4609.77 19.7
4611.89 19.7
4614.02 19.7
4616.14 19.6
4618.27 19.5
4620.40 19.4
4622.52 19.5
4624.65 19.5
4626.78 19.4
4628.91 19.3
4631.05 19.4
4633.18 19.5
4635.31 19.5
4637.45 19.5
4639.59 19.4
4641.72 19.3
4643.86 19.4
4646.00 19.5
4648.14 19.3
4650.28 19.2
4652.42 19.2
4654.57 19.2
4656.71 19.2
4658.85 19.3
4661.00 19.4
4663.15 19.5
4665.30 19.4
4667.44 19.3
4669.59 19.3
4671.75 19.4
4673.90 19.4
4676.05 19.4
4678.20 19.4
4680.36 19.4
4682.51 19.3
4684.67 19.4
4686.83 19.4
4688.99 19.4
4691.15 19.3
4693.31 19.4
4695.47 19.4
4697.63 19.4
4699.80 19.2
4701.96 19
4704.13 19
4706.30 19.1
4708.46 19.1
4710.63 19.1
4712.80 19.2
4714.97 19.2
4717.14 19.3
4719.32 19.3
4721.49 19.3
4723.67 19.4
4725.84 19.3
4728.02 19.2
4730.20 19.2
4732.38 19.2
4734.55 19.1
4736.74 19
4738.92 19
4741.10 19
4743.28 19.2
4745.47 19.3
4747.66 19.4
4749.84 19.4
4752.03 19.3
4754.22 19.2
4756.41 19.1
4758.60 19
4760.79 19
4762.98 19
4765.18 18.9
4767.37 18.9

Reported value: 0.16 mag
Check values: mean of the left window 19.5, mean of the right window 19.4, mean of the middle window 16.8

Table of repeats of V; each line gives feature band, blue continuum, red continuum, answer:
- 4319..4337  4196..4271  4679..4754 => 0.04 mag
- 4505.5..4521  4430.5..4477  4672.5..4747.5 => -0.03 mag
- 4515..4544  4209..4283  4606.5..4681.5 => 0.00 mag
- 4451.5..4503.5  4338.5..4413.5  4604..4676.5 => -0.02 mag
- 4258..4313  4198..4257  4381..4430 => 0.02 mag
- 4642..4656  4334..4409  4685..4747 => -0.01 mag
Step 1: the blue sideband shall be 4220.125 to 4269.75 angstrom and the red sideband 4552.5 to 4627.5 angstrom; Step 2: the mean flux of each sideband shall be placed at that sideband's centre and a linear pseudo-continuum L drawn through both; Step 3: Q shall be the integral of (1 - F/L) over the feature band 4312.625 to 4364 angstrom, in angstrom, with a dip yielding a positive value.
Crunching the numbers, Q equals 3.9 angstrom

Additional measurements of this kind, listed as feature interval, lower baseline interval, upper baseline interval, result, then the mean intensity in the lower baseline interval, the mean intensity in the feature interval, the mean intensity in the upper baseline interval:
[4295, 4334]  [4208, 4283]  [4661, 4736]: 1.8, 19.5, 18.6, 19.3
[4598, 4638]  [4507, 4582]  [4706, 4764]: -0.2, 19.5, 19.5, 19.2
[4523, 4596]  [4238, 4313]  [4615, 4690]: 0.1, 19.2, 19.3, 19.4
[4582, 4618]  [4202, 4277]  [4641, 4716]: -0.1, 19.5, 19.4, 19.3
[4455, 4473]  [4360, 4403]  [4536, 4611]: 0.3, 19.6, 19.1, 19.4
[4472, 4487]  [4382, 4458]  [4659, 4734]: -0.1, 19.4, 19.4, 19.3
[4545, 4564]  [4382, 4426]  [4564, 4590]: 0.0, 19.4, 19.4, 19.4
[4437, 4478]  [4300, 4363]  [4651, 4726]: -1.8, 18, 19.3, 19.3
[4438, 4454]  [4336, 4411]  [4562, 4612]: -0.3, 18.7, 19.3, 19.4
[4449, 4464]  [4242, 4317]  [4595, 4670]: 0.1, 19.2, 19.2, 19.4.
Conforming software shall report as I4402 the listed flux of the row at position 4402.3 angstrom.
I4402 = 19.4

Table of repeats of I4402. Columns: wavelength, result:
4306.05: 18.2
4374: 19.7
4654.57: 19.2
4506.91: 19.8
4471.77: 19.2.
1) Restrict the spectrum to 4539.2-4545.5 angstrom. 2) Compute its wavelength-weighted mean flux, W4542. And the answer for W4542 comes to 19.8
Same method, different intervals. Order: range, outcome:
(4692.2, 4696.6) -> 19.4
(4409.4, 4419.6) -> 19.2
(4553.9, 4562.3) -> 19.4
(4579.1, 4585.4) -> 19.2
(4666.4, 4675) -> 19.3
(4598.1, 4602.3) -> 19.3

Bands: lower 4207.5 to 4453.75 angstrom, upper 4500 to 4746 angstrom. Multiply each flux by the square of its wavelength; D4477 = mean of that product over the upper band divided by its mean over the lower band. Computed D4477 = 1.2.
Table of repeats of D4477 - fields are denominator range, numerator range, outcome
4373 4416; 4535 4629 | 1.09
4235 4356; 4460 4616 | 1.16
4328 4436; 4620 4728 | 1.17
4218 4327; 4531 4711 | 1.18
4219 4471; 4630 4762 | 1.18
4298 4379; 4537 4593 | 1.17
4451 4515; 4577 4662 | 1.06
